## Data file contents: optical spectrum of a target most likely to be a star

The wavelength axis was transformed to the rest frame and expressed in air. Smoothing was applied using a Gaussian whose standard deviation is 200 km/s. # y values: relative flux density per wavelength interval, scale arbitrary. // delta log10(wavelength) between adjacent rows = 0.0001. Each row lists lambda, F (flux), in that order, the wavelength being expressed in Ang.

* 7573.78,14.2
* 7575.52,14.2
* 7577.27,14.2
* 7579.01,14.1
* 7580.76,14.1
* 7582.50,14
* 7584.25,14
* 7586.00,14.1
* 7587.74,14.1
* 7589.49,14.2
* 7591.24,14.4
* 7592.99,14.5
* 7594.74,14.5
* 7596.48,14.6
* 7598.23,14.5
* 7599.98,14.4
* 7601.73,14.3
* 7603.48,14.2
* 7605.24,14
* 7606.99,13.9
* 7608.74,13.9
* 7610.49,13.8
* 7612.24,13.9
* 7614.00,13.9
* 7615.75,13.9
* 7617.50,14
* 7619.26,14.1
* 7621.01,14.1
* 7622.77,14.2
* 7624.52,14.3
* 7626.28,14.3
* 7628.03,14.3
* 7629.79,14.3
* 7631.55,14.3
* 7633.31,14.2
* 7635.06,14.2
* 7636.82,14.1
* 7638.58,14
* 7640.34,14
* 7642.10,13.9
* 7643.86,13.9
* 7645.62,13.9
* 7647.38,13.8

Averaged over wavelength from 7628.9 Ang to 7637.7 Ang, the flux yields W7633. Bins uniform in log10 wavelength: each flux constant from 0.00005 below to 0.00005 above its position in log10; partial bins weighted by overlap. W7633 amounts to 14.2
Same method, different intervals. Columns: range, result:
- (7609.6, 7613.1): 13.9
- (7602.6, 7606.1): 14.1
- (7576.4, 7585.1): 14.1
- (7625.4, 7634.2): 14.3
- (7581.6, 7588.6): 14.1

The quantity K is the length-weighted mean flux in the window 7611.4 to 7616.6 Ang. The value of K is 13.9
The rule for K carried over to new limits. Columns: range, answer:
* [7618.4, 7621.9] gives 14.1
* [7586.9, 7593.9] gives 14.3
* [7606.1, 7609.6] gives 13.9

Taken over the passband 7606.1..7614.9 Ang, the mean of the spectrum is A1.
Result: 13.9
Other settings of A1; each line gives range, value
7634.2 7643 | 14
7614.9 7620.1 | 14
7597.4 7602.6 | 14.4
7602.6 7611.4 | 14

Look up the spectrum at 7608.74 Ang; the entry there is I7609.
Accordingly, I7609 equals 13.9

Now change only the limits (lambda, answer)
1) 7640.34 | 14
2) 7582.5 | 14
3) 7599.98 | 14.4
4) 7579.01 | 14.1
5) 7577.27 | 14.2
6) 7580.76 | 14.1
